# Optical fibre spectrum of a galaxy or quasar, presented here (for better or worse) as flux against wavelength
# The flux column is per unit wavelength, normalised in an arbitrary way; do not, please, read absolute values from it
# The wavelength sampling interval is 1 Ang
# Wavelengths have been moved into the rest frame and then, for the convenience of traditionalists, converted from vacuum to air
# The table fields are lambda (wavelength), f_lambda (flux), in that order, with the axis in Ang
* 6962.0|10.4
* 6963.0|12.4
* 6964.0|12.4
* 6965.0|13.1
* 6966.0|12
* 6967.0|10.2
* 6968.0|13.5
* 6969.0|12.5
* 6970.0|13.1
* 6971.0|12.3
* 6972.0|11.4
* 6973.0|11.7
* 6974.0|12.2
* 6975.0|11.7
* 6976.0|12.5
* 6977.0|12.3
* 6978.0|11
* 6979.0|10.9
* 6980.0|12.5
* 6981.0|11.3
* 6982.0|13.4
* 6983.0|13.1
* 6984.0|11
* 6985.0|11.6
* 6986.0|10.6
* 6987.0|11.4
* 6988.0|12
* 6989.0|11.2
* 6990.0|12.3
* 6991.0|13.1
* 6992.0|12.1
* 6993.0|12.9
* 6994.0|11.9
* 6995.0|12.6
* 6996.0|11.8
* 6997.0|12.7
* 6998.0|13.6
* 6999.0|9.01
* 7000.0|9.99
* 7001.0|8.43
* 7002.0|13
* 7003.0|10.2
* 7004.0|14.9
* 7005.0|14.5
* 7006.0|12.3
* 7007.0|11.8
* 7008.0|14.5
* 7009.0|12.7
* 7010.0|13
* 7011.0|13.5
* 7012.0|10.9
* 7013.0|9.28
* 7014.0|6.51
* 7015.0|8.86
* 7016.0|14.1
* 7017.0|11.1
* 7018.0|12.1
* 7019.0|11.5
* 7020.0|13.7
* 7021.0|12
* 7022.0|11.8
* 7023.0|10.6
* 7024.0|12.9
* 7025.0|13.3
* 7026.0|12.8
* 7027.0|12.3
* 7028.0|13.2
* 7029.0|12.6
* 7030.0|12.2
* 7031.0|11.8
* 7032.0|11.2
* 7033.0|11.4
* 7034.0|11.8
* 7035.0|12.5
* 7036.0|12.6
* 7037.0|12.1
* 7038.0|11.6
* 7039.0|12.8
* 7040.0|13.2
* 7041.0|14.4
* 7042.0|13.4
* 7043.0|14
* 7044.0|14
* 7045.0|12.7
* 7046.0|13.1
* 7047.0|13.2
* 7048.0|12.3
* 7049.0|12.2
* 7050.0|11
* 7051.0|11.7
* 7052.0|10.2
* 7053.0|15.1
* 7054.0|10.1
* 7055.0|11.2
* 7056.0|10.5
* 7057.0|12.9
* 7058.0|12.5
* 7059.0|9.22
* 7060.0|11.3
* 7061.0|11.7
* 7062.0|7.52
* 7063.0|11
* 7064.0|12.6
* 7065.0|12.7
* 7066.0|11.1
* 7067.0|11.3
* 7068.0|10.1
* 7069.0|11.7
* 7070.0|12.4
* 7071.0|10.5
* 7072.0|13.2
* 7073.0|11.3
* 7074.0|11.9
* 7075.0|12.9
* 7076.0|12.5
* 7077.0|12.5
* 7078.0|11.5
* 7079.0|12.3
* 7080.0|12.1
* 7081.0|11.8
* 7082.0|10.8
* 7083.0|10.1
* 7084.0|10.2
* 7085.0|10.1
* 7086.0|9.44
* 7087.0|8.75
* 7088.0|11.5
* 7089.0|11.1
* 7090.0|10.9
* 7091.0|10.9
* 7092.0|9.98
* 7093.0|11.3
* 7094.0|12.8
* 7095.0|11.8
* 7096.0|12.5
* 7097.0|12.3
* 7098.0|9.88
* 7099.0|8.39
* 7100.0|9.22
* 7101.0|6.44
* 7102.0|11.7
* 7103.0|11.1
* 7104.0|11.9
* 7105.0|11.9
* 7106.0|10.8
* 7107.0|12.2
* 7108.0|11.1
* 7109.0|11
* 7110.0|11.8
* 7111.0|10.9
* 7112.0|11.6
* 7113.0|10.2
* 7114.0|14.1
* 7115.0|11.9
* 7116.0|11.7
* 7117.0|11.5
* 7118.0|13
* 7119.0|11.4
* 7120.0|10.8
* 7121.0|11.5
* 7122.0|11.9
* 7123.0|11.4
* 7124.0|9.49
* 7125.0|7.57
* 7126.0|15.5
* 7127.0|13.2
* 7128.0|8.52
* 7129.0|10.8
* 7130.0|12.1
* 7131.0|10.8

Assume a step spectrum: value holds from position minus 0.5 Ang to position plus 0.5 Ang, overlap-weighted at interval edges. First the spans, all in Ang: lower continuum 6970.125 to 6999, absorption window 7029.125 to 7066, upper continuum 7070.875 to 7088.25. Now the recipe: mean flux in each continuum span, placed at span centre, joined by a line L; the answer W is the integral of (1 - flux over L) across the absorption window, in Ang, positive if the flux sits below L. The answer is -1.6 Ang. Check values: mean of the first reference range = 12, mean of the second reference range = 11.3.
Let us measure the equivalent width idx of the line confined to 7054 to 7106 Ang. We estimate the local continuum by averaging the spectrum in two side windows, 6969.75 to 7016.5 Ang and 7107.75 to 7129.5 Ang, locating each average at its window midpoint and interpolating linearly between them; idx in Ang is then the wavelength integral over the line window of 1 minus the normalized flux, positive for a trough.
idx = 2.0 Ang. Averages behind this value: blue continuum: 11.9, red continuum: 11.4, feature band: 11.1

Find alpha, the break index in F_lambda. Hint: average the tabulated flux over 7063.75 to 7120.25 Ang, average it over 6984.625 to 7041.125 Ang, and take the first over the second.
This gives 0.94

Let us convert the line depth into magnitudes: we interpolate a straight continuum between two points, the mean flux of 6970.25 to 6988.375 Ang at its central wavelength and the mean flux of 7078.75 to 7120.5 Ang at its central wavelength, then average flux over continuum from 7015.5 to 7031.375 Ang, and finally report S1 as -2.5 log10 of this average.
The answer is -0.07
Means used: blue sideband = 11.8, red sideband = 11.1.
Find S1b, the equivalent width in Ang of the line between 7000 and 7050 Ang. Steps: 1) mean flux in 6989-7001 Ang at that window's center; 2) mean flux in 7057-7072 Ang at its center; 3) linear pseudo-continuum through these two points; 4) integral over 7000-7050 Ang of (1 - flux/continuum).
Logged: -2.9 Ang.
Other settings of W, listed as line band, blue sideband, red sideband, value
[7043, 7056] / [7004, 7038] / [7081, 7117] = -0.6 Ang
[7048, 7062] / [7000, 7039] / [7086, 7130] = 0.3 Ang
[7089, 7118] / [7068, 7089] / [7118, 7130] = 0.3 Ang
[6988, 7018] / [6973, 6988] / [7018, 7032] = 0.6 Ang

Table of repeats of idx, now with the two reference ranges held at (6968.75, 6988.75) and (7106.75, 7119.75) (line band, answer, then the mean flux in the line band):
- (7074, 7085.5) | 0.2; 11.5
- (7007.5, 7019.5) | 0.4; 11.5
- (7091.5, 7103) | 1.1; 10.6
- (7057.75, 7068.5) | 0.7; 11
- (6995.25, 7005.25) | 0.1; 11.8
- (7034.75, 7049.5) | -1.4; 12.9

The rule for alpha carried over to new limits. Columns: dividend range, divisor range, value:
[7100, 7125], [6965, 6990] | 0.94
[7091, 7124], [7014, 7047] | 0.91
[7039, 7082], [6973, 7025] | 1.01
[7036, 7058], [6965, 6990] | 1.05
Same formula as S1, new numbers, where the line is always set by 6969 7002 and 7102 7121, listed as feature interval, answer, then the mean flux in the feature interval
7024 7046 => -0.08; 12.7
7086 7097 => 0.05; 11.1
